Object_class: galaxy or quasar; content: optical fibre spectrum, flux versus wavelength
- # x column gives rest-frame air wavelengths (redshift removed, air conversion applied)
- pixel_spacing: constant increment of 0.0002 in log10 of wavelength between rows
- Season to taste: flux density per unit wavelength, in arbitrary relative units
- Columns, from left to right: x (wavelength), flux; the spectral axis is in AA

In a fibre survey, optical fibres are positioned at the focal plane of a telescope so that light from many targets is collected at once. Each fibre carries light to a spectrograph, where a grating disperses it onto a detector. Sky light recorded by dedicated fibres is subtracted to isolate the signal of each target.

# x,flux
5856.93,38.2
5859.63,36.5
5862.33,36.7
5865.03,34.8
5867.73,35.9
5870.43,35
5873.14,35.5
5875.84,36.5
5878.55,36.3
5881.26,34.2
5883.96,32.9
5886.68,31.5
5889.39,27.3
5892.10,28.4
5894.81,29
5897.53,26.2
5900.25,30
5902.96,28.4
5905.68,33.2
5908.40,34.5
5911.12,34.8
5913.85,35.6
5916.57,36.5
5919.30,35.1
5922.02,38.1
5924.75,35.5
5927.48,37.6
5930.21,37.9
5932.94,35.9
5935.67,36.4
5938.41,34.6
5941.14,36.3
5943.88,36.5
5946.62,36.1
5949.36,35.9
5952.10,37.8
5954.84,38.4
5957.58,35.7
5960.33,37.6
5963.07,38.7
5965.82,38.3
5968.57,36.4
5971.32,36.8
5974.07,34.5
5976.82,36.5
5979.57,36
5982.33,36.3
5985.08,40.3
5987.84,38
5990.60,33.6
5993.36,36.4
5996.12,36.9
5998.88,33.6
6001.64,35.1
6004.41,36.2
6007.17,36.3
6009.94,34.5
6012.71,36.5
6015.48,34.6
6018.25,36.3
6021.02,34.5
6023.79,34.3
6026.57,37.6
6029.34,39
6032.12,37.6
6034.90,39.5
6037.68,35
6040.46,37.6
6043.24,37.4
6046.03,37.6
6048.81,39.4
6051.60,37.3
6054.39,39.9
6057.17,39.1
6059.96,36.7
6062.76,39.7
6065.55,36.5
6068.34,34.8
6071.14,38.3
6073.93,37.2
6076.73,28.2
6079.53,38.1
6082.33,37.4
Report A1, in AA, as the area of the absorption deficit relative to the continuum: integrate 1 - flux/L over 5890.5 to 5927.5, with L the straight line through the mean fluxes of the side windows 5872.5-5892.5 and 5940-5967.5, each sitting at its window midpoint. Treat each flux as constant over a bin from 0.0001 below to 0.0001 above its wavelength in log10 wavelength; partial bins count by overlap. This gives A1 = 1.8 AA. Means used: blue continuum 32.9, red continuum 37.1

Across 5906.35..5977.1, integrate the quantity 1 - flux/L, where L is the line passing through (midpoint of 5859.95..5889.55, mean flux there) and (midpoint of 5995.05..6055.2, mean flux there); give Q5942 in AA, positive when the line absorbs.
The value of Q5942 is -1.85 AA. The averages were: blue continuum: 34.6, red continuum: 36.6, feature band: 36.4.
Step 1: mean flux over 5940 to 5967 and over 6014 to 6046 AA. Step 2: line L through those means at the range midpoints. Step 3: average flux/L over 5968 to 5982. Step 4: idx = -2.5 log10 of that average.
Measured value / 0.03 mag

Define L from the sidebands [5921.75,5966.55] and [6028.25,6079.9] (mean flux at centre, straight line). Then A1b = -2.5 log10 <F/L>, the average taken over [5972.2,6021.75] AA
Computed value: 0.03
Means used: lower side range 36.8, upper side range 37.3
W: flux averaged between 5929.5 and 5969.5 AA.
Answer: 36.8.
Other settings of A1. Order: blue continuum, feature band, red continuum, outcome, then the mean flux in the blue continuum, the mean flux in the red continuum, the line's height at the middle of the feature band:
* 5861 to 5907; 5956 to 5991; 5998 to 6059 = -1.77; 32.5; 36.8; 35.1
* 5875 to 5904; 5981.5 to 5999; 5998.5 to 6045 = -0.83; 30.9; 36.3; 35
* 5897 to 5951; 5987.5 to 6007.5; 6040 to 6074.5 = 0.49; 34.9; 37.8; 36.5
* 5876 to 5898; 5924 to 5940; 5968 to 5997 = -1.25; 31.2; 36.5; 33.7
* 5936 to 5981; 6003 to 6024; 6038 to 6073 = 1.02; 36.6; 37.8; 37.3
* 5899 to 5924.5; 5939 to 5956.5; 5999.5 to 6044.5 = -0.94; 34.1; 36.3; 34.8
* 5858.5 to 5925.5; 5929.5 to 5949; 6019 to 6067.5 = -0.79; 33.5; 37.5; 34.8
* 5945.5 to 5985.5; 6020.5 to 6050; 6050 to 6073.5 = 0.20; 37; 37.8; 37.6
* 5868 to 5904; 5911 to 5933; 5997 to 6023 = -2.44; 31.8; 35.3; 32.8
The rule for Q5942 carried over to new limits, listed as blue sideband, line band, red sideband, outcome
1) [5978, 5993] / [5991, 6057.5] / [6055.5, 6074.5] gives 0.87 AA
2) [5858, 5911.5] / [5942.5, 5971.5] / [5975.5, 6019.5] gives -1.83 AA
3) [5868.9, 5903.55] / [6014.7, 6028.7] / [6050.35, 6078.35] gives -0.05 AA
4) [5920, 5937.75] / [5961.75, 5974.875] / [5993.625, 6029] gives -0.29 AA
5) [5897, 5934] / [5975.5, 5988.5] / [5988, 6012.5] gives -0.78 AA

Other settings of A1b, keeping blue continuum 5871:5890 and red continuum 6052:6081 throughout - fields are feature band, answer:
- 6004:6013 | 0.00 mag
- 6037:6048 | -0.02 mag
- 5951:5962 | -0.07 mag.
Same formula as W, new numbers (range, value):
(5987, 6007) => 35.7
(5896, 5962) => 35.2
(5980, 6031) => 36.1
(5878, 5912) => 31.1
